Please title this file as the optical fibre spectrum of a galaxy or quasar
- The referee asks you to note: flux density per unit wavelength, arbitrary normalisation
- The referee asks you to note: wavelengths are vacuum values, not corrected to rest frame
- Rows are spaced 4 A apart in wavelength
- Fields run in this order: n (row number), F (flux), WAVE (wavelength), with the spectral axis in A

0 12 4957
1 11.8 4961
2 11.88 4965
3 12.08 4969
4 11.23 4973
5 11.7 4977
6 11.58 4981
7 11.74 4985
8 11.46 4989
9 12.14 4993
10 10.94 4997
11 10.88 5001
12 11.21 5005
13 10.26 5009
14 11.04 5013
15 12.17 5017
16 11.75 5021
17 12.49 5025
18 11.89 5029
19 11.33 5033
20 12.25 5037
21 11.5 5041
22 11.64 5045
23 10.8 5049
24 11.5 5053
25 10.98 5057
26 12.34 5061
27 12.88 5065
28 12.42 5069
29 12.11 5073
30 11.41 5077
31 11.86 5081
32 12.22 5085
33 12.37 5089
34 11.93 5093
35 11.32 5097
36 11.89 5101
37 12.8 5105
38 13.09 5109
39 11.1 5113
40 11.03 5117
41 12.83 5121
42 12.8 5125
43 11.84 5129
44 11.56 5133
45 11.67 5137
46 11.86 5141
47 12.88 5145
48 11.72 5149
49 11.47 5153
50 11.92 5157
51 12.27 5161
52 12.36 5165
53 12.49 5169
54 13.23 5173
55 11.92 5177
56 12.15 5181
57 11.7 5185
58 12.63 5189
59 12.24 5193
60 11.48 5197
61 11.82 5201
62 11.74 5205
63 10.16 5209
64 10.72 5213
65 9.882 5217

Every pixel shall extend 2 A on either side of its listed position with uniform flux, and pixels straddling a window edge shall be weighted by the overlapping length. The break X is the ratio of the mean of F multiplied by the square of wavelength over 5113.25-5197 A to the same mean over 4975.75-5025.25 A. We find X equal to 1.1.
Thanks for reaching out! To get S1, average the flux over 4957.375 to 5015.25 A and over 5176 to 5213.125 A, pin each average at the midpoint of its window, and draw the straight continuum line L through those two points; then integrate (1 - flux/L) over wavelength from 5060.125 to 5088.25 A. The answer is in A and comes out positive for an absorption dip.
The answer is -1.5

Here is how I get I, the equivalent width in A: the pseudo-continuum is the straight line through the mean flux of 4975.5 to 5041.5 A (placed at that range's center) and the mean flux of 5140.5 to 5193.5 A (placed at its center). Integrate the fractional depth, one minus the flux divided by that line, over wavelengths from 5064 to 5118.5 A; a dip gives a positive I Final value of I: -0.60 A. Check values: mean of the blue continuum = 11.5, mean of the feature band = 12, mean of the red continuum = 12.2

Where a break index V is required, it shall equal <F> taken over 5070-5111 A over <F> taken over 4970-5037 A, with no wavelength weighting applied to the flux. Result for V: 1.1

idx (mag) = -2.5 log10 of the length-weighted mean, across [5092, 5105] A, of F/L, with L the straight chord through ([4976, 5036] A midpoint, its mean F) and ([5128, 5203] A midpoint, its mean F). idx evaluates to 0.00 mag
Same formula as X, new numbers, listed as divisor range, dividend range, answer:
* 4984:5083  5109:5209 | 1.08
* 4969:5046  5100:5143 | 1.09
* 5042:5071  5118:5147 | 1.06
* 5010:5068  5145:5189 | 1.09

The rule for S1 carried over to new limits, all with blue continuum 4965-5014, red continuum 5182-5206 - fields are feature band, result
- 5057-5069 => -0.74 A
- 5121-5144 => -0.55 A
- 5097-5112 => -0.80 A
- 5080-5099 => -0.46 A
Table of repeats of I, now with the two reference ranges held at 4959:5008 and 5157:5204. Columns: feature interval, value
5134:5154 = 0.23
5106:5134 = -0.23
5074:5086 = 0.03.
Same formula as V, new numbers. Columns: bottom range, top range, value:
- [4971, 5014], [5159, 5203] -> 1.08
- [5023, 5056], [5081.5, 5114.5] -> 1.04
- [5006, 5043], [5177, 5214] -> 1.00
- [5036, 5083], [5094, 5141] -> 1.02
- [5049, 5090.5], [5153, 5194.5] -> 1.03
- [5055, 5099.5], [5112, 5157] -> 0.99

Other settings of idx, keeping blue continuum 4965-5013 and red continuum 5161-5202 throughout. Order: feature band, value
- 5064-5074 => -0.066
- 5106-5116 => -0.013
